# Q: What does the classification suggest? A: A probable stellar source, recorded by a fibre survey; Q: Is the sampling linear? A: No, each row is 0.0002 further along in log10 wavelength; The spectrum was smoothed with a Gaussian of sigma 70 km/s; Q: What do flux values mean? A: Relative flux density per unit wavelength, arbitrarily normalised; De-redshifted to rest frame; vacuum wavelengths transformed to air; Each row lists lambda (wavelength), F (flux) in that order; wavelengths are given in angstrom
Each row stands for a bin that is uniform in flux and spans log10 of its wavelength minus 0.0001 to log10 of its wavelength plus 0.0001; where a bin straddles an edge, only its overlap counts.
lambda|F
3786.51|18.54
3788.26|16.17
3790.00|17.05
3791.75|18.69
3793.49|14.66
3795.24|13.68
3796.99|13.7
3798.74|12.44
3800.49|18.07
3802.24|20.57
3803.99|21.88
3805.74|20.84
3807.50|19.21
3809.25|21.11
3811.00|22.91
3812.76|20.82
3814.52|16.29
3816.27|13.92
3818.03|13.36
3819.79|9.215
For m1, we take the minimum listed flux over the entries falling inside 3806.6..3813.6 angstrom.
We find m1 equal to 19.21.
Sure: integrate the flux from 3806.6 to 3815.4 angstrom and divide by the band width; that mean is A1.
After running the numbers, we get 20.1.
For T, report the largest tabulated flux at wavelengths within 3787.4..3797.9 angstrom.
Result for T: 18.69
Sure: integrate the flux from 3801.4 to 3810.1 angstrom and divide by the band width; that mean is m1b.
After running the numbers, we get 20.7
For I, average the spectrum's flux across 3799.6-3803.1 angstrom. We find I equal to 19.3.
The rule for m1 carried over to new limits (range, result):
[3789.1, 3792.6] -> 17.05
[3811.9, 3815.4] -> 16.29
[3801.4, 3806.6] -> 20.57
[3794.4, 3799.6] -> 12.44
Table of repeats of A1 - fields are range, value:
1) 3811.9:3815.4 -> 18.5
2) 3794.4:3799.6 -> 13.3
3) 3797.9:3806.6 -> 18.8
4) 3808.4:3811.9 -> 22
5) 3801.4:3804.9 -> 21.2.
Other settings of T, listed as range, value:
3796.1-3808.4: 21.88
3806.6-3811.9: 22.91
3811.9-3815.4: 20.82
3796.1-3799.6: 13.7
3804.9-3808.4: 20.84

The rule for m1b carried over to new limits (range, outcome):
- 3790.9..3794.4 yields 16.7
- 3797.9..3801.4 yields 15.3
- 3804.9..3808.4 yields 20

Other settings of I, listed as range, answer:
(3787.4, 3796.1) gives 16.1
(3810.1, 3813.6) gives 21.9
